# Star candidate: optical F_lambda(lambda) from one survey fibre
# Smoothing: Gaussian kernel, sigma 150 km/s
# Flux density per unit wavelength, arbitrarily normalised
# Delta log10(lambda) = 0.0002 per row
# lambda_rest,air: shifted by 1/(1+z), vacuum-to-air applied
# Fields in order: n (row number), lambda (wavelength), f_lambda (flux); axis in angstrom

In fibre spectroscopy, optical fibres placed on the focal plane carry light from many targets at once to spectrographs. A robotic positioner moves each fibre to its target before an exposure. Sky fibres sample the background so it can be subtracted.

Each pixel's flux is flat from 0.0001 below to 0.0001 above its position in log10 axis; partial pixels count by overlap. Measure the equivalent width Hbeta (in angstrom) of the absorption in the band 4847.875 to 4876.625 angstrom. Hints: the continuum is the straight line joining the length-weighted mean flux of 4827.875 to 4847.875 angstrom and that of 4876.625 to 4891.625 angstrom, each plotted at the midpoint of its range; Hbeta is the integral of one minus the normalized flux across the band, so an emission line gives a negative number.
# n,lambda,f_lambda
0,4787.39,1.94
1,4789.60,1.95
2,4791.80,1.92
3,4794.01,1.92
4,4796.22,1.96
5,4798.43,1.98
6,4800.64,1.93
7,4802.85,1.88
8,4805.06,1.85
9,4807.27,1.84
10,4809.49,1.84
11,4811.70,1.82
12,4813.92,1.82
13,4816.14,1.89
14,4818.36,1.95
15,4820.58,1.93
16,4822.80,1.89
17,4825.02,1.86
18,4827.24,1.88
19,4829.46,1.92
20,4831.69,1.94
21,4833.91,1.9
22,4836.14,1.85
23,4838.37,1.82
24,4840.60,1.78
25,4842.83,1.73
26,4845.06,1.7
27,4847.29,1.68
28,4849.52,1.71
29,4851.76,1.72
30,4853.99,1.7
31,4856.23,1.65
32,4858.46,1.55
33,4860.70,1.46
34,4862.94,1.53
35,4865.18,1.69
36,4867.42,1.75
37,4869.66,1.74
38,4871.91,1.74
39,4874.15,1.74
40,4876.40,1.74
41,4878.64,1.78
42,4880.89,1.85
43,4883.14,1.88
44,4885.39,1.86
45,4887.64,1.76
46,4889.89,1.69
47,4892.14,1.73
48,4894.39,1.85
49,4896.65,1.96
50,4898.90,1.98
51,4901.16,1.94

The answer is 2.20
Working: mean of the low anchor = 1.82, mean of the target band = 1.67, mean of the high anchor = 1.8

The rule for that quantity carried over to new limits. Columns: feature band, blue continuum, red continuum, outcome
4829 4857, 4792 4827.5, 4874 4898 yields 1.21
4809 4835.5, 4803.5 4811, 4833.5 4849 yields -1.09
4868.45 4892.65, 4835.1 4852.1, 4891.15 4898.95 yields 0.80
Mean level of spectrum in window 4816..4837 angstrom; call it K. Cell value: 1.9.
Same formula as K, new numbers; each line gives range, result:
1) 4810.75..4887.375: 1.78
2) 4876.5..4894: 1.79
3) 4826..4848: 1.82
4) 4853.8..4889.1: 1.71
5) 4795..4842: 1.88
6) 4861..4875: 1.68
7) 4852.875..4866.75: 1.6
